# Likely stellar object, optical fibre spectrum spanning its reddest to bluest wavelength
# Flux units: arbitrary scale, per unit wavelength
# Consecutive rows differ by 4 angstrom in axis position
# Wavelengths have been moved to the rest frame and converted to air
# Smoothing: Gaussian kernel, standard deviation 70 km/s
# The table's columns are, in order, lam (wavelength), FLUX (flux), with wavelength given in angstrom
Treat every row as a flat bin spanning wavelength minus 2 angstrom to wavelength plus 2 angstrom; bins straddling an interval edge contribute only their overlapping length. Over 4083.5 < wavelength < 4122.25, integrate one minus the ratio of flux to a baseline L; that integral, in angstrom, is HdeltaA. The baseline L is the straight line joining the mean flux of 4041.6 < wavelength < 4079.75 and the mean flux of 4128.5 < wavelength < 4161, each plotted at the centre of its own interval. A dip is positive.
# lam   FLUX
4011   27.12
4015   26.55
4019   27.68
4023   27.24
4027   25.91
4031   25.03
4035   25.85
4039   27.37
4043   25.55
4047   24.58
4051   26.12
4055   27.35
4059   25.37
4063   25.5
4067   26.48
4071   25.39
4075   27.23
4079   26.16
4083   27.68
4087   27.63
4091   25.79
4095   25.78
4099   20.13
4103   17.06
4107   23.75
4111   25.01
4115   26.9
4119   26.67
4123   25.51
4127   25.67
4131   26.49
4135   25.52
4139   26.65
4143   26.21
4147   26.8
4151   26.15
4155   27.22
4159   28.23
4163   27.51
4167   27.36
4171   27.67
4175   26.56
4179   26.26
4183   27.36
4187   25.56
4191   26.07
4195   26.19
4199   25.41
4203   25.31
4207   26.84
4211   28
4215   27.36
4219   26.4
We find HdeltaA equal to 2.7 angstrom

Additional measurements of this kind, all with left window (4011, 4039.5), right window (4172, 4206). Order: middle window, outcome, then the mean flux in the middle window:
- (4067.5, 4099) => 0.3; 26.1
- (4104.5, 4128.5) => 0.8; 25.4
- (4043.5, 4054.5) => 0.3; 25.6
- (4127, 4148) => 0.0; 26.2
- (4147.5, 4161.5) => -0.5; 27.2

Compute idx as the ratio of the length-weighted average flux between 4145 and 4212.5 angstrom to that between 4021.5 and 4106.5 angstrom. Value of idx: 1.1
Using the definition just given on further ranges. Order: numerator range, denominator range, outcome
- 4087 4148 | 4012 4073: 0.96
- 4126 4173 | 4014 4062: 1.02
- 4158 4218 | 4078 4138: 1.07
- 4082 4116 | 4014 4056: 0.92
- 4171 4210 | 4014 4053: 1.00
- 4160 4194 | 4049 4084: 1.02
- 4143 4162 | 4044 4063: 1.05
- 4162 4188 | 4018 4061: 1.03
